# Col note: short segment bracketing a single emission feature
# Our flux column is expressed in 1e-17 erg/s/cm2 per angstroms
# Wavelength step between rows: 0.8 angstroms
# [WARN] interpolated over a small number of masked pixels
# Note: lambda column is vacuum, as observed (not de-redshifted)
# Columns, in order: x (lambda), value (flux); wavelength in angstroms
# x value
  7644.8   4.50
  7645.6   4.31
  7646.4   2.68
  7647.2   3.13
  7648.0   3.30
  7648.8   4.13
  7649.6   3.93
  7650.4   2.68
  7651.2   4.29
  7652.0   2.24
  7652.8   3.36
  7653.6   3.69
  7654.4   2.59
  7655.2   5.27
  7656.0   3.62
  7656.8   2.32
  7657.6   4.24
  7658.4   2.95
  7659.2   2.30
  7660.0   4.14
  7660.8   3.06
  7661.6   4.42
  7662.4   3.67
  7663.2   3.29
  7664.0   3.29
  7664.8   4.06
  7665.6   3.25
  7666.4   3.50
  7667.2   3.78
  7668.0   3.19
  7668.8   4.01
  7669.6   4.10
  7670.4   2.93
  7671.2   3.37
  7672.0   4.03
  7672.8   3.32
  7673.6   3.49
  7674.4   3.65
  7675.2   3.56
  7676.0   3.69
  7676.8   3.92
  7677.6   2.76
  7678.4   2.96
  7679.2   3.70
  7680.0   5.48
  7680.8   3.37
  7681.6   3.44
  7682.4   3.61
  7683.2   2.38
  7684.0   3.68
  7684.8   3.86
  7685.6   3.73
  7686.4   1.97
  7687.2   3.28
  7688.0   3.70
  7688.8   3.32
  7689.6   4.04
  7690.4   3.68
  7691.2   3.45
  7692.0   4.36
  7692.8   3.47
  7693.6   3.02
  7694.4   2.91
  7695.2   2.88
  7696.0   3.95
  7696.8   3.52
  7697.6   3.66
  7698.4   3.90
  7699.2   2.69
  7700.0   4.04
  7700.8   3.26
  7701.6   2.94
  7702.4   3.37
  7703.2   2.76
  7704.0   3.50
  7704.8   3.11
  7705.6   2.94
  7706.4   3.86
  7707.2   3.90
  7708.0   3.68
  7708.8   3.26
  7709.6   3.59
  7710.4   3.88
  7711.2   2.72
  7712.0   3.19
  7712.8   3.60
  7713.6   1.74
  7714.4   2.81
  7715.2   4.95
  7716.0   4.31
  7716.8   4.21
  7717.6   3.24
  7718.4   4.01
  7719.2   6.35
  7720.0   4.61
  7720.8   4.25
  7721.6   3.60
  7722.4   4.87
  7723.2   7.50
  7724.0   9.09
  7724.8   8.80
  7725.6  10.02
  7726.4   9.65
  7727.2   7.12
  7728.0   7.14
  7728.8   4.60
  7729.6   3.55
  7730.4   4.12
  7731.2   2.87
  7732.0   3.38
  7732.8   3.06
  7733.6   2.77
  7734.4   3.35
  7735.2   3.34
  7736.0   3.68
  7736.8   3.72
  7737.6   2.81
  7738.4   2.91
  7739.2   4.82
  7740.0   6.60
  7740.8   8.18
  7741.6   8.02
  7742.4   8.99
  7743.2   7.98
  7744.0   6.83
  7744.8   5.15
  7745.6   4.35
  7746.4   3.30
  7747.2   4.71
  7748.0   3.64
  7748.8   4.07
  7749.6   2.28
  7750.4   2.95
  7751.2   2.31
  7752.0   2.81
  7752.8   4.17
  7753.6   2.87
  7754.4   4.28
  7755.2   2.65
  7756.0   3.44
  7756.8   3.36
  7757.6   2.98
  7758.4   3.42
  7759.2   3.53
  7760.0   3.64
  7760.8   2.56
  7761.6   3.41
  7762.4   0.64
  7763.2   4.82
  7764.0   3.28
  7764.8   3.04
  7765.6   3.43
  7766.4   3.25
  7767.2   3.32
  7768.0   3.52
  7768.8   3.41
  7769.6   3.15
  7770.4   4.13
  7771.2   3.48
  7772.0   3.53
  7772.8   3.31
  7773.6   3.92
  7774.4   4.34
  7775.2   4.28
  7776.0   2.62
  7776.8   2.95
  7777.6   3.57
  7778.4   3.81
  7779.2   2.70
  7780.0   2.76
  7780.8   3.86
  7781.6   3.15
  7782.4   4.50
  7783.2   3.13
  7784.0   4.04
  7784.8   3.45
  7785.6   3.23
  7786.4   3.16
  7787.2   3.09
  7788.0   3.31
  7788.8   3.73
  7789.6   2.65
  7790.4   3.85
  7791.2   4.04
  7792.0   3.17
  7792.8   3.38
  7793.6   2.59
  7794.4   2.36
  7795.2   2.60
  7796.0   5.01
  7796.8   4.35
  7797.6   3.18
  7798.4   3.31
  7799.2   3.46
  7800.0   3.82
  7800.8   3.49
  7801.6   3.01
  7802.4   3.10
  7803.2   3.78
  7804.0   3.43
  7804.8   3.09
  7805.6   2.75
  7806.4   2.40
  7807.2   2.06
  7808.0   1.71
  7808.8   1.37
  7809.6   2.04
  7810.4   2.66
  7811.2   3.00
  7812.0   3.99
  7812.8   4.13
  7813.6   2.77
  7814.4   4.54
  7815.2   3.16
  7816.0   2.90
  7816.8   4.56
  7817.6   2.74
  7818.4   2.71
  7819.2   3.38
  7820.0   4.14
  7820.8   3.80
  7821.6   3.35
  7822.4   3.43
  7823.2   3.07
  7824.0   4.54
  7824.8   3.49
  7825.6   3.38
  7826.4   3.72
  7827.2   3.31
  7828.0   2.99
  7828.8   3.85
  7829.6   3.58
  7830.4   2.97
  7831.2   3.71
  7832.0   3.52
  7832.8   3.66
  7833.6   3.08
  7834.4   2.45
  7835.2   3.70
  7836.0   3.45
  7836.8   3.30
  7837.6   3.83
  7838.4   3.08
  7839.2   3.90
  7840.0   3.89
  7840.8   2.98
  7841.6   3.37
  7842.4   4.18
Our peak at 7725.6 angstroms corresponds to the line [S II]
